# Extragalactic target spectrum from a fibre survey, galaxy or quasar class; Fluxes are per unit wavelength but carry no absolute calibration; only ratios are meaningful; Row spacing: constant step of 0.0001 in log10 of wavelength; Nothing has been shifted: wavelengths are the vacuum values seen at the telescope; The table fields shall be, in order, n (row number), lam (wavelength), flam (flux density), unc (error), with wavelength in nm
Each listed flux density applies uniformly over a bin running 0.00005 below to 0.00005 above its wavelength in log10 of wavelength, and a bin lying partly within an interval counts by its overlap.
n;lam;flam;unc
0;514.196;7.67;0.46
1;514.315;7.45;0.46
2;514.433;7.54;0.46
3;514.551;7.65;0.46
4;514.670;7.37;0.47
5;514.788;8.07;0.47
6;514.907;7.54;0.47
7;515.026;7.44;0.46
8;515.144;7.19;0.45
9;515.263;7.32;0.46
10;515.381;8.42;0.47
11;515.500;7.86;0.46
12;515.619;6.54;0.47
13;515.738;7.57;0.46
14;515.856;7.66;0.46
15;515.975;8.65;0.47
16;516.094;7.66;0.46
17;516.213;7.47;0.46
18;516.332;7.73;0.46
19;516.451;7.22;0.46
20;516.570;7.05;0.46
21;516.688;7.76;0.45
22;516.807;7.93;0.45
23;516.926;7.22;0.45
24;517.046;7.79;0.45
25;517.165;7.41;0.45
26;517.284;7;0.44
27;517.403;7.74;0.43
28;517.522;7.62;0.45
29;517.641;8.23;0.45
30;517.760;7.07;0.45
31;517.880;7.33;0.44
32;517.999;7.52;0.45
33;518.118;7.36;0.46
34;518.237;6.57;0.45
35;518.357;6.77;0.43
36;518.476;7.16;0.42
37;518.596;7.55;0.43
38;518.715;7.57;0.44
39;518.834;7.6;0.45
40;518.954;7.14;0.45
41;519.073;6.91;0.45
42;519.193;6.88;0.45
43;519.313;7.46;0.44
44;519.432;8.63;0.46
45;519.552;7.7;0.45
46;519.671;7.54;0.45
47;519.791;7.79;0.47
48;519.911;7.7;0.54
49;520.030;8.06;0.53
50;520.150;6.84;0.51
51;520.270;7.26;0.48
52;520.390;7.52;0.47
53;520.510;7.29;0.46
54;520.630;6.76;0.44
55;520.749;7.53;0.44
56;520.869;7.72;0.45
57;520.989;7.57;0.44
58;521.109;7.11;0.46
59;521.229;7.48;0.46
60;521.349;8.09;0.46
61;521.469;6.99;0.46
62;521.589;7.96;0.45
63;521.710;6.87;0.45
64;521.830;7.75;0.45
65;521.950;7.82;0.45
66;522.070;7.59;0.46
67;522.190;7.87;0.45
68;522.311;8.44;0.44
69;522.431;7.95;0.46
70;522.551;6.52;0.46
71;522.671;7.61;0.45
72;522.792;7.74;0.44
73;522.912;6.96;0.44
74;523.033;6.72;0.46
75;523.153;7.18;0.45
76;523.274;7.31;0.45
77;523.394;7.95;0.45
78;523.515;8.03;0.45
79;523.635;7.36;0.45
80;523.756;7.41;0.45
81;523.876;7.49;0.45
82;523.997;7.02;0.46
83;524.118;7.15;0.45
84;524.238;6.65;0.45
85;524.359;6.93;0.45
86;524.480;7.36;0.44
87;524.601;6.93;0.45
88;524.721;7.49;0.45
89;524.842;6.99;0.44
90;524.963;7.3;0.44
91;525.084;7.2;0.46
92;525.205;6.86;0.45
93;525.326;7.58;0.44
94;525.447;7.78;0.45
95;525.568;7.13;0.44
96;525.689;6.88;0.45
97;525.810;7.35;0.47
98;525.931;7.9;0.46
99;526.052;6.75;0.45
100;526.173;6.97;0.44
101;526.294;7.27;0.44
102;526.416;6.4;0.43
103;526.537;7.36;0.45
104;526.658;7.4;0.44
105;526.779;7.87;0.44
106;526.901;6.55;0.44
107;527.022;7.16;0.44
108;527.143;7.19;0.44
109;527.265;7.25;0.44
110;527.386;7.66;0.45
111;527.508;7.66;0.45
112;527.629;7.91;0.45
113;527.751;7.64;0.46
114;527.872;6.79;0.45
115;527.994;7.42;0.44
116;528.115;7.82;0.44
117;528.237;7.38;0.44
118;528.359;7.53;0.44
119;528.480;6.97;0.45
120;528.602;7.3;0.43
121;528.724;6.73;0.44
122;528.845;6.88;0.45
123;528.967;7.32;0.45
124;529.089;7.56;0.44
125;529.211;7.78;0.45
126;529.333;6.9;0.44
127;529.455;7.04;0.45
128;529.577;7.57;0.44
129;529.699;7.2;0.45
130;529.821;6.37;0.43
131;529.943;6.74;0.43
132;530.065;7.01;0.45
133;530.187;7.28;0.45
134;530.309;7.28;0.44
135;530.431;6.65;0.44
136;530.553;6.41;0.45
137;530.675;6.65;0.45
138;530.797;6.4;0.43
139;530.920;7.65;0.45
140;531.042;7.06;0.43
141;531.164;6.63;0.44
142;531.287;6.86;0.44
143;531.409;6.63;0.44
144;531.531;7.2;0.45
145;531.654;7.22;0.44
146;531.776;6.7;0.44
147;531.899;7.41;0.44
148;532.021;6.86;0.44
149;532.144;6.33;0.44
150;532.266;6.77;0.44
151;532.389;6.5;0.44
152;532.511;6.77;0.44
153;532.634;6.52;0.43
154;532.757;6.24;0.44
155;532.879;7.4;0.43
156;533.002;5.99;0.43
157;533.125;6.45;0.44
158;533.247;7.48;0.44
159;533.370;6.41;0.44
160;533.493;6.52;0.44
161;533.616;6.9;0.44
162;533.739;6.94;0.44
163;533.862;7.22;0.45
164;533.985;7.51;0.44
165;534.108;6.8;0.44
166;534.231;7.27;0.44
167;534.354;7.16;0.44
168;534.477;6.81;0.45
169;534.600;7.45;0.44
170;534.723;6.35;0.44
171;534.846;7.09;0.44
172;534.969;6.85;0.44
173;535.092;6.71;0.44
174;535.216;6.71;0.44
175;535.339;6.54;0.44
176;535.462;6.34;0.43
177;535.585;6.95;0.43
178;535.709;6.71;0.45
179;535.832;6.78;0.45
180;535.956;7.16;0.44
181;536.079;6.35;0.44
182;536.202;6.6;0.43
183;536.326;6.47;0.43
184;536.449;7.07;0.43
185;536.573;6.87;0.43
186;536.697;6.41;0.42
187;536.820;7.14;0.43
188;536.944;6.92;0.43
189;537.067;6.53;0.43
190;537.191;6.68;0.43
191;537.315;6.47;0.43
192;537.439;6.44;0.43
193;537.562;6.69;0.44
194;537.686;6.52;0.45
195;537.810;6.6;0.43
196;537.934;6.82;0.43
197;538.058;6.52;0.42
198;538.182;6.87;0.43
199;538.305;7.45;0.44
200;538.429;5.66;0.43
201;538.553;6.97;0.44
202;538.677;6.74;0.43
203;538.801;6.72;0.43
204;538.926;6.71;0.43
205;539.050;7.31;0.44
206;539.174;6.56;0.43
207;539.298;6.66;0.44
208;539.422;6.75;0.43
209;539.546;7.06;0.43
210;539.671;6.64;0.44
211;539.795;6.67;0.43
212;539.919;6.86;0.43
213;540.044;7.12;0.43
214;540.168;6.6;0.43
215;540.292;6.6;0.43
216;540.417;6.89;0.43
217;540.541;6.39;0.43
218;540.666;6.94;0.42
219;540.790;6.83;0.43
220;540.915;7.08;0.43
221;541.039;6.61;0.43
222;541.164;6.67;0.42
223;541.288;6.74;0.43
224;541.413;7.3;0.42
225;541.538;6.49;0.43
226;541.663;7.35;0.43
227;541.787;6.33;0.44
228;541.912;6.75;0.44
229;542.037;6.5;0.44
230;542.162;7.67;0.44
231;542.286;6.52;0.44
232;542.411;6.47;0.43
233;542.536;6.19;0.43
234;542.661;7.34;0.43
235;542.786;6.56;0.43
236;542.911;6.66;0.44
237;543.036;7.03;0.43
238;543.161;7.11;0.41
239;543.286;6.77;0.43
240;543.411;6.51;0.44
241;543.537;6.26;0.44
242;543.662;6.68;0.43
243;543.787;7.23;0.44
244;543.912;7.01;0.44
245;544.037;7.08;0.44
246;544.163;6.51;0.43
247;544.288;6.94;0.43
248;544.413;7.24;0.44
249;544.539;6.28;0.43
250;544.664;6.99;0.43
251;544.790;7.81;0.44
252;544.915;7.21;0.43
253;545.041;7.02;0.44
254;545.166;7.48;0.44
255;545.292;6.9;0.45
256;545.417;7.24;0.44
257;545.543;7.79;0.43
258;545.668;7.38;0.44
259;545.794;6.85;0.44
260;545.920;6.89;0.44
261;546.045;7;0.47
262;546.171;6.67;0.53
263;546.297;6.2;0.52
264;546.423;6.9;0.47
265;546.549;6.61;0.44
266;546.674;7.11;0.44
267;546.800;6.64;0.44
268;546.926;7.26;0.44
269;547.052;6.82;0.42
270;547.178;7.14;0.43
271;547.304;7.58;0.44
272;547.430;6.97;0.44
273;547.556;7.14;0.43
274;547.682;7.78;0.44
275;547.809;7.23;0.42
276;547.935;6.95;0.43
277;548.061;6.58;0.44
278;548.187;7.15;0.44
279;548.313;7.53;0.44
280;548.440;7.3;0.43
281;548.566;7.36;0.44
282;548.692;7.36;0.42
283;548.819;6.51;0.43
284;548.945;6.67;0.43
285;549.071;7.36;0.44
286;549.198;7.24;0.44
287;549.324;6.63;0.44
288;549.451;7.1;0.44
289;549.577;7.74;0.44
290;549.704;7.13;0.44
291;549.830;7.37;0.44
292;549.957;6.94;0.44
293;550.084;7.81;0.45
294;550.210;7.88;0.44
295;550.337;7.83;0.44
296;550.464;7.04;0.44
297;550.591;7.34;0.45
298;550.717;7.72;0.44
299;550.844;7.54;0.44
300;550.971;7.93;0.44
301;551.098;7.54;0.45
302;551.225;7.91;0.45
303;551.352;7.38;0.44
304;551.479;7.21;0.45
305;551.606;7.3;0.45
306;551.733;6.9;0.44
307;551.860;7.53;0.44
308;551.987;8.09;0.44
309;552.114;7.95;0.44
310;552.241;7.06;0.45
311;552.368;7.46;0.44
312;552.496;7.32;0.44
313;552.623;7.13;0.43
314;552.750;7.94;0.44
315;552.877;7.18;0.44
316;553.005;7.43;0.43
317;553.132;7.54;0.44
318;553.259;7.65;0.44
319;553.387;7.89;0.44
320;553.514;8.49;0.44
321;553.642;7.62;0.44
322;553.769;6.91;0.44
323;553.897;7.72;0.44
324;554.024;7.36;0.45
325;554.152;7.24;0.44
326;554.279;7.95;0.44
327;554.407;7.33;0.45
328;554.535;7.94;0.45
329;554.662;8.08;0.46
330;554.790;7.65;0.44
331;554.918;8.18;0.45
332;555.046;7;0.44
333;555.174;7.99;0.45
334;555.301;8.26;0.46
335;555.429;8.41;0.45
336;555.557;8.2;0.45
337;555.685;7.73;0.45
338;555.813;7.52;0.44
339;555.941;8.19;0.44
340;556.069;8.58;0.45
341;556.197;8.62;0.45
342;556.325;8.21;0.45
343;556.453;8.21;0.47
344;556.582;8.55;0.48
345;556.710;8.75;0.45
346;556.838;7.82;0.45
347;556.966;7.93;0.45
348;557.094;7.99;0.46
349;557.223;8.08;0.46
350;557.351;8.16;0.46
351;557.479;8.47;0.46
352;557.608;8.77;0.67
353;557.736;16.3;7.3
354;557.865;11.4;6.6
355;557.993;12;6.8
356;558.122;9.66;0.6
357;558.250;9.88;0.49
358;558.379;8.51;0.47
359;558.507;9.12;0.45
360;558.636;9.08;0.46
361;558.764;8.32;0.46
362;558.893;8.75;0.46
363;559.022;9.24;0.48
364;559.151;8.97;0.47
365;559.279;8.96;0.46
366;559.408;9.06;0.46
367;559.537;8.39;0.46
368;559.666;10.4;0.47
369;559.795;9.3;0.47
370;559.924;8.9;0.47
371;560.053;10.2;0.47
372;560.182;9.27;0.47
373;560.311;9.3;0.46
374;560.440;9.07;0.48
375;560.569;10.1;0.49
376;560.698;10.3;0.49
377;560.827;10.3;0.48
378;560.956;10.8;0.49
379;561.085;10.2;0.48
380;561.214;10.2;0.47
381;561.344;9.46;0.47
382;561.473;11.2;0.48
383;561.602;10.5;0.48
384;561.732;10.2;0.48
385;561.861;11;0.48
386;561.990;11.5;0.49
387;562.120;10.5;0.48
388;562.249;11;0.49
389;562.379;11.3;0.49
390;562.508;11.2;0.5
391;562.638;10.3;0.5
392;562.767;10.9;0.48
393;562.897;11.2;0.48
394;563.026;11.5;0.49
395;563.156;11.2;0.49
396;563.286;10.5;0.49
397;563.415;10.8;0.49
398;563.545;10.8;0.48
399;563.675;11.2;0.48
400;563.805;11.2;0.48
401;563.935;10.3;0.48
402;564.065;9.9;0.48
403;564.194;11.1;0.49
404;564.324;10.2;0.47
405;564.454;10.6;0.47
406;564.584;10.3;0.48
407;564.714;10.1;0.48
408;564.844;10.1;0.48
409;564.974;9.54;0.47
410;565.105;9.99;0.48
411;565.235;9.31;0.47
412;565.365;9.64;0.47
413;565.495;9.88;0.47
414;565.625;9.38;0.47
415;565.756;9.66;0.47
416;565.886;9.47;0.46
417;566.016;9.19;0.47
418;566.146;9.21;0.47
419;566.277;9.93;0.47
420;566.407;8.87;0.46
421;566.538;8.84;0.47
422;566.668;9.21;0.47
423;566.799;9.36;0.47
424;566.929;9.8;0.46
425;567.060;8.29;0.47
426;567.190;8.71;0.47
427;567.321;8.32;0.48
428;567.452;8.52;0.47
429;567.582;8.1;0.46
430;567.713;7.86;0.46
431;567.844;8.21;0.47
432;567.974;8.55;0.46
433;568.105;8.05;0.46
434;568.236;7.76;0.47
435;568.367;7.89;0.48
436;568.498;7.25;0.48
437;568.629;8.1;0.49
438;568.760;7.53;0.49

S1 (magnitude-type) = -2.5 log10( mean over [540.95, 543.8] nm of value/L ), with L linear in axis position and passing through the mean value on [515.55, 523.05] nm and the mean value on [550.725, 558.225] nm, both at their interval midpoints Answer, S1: 0.17 mag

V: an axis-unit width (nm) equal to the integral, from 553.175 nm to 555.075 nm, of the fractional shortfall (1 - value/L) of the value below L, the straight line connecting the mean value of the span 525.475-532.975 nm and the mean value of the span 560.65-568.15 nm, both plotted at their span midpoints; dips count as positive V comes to 0.30 nm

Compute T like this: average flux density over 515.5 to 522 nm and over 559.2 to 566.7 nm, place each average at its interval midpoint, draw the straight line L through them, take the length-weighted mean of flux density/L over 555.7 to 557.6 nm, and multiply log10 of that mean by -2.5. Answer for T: 0.18 mag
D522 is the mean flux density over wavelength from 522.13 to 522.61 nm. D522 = 7.7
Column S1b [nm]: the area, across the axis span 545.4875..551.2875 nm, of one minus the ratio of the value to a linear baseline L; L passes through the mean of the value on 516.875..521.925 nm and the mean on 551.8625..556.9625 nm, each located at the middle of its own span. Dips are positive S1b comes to 0.413 nm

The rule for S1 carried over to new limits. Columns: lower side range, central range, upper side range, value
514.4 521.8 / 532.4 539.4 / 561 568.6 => 0.23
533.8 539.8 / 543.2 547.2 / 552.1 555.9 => 0.04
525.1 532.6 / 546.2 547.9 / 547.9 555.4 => 0.06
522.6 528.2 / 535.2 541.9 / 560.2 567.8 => 0.22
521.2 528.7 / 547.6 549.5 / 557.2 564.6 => 0.28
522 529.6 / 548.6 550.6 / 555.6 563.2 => 0.23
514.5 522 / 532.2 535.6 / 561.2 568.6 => 0.21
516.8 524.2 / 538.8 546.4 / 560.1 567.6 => 0.27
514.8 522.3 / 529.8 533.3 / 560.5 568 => 0.20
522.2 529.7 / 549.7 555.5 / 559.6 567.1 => 0.22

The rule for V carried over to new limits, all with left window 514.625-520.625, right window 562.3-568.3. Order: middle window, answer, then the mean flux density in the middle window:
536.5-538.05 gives 0.32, 6.67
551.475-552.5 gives 0.19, 7.44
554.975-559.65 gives 0.25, 8.88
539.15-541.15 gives 0.42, 6.77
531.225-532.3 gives 0.17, 6.89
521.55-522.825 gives 0.01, 7.64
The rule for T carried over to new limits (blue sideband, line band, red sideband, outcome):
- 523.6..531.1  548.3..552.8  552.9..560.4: 0.13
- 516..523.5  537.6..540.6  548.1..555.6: 0.12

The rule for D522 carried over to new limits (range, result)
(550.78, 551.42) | 7.65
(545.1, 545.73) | 7.37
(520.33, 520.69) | 7.2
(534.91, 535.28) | 6.75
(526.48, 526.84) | 7.55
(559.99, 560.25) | 9.73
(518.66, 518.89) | 7.6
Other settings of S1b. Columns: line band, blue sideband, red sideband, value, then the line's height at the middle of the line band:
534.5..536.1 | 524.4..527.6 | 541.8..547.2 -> 0.07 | 7.07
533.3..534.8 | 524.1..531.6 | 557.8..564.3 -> 0.15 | 7.72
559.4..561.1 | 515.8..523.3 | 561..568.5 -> -0.02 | 9.6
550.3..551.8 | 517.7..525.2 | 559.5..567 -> 0.30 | 9.34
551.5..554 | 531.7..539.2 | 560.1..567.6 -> 0.36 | 8.77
